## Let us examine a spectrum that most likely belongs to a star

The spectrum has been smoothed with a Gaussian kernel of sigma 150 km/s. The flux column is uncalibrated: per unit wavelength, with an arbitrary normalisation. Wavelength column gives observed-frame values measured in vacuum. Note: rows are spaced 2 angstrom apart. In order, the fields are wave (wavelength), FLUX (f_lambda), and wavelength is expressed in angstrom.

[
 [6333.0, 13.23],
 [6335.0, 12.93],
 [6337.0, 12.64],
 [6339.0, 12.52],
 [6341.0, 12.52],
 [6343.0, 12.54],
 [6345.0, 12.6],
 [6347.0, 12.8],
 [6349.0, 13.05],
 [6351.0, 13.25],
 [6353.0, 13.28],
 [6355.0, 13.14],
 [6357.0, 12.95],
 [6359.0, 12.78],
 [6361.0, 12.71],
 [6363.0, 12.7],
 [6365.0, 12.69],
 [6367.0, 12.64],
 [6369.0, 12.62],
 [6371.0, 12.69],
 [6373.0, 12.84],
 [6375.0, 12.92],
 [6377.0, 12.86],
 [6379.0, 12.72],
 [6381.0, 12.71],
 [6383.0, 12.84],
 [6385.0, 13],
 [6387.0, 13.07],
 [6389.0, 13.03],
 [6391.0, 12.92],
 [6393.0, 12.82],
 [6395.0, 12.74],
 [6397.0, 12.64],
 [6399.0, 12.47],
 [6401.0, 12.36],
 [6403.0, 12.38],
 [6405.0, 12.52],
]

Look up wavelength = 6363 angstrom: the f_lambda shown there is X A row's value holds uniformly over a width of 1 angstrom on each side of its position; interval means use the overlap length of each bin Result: 12.7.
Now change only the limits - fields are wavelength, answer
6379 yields 12.72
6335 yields 12.93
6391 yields 12.92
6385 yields 13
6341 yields 12.52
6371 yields 12.69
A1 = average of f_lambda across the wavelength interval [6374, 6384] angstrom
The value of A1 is 12.8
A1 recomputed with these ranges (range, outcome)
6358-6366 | 12.7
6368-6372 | 12.7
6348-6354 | 13.2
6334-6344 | 12.6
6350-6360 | 13.1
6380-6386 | 12.8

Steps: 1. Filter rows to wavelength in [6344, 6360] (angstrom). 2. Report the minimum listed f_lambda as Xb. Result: 12.6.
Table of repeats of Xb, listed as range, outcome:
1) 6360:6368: 12.64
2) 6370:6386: 12.69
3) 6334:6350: 12.52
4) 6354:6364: 12.7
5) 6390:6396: 12.74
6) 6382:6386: 12.84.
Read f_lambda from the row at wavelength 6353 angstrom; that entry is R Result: 13.28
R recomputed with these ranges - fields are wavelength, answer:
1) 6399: 12.47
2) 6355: 13.14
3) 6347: 12.8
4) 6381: 12.71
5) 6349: 13.05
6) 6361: 12.71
